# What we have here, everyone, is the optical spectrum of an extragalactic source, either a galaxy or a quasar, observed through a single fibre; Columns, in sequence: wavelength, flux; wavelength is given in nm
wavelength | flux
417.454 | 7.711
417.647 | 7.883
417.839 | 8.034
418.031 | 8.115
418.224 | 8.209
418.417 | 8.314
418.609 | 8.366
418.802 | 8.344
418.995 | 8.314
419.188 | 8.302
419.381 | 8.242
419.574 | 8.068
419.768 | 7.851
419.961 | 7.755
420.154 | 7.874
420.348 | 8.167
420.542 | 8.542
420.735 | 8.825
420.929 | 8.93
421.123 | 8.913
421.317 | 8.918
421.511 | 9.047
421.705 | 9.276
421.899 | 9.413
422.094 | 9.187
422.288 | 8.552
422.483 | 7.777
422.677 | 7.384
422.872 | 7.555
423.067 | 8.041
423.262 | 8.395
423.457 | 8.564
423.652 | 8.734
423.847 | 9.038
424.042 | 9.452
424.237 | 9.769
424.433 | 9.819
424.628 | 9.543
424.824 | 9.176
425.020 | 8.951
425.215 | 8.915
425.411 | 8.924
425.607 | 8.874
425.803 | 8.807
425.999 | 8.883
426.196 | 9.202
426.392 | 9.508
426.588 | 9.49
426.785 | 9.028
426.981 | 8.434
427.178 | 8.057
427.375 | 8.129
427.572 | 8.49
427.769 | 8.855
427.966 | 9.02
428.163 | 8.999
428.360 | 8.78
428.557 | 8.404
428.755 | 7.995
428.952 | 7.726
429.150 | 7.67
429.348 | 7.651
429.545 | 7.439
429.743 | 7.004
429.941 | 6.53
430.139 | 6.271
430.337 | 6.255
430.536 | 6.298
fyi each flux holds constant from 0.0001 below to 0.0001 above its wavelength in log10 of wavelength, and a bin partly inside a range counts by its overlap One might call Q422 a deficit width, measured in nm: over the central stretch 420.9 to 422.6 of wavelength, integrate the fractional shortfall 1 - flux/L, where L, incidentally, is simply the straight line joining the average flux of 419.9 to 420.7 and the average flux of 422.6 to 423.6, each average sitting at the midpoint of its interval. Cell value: -0.16 nm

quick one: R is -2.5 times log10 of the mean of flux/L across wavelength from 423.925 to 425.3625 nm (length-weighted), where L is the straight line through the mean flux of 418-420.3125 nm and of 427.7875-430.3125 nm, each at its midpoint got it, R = -0.178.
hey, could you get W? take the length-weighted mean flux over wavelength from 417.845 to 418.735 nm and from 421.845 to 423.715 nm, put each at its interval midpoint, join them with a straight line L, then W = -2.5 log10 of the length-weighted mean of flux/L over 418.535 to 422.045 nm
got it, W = -0.03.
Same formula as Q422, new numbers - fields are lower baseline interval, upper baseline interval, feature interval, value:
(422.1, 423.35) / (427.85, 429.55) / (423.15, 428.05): -0.50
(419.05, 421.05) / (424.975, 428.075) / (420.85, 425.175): -0.16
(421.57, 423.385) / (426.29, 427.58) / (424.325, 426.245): -0.11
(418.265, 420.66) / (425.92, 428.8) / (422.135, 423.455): 0.06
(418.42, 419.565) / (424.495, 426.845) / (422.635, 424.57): 0.03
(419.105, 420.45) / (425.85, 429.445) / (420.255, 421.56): -0.10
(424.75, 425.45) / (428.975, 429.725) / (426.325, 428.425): -0.15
